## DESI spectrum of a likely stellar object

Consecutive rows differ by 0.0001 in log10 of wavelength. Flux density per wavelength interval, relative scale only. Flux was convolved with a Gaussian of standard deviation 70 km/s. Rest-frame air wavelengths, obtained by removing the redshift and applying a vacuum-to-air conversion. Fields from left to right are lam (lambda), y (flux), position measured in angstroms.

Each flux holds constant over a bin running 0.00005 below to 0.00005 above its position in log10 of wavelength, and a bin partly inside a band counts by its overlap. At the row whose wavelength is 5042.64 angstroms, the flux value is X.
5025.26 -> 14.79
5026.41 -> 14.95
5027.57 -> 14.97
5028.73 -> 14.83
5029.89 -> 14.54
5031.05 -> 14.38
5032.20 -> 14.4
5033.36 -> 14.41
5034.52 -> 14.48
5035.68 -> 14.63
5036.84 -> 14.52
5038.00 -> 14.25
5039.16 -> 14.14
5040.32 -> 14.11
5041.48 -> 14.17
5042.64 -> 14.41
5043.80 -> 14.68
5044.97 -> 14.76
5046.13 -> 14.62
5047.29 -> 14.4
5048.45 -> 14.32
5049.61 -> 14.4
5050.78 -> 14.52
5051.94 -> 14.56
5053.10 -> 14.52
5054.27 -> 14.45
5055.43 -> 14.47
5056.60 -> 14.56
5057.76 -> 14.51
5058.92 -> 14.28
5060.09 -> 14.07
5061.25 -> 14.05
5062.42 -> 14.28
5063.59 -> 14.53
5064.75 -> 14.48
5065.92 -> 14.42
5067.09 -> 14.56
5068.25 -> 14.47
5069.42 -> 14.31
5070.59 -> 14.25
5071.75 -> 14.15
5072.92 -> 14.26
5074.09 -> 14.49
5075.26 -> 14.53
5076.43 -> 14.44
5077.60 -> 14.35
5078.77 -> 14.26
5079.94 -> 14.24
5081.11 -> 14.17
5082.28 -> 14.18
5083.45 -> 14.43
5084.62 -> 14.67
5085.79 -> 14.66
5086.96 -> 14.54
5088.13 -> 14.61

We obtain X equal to 14.41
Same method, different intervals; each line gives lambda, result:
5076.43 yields 14.44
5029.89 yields 14.54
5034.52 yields 14.48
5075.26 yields 14.53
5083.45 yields 14.43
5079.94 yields 14.24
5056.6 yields 14.56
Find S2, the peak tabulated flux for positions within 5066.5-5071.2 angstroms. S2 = 14.56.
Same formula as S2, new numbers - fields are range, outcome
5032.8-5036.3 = 14.63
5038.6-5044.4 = 14.68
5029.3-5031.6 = 14.54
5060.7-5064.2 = 14.53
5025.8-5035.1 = 14.97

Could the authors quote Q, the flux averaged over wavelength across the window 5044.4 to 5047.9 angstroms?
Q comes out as 14.6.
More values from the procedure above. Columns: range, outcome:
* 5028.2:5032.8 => 14.5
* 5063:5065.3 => 14.5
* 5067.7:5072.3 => 14.3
